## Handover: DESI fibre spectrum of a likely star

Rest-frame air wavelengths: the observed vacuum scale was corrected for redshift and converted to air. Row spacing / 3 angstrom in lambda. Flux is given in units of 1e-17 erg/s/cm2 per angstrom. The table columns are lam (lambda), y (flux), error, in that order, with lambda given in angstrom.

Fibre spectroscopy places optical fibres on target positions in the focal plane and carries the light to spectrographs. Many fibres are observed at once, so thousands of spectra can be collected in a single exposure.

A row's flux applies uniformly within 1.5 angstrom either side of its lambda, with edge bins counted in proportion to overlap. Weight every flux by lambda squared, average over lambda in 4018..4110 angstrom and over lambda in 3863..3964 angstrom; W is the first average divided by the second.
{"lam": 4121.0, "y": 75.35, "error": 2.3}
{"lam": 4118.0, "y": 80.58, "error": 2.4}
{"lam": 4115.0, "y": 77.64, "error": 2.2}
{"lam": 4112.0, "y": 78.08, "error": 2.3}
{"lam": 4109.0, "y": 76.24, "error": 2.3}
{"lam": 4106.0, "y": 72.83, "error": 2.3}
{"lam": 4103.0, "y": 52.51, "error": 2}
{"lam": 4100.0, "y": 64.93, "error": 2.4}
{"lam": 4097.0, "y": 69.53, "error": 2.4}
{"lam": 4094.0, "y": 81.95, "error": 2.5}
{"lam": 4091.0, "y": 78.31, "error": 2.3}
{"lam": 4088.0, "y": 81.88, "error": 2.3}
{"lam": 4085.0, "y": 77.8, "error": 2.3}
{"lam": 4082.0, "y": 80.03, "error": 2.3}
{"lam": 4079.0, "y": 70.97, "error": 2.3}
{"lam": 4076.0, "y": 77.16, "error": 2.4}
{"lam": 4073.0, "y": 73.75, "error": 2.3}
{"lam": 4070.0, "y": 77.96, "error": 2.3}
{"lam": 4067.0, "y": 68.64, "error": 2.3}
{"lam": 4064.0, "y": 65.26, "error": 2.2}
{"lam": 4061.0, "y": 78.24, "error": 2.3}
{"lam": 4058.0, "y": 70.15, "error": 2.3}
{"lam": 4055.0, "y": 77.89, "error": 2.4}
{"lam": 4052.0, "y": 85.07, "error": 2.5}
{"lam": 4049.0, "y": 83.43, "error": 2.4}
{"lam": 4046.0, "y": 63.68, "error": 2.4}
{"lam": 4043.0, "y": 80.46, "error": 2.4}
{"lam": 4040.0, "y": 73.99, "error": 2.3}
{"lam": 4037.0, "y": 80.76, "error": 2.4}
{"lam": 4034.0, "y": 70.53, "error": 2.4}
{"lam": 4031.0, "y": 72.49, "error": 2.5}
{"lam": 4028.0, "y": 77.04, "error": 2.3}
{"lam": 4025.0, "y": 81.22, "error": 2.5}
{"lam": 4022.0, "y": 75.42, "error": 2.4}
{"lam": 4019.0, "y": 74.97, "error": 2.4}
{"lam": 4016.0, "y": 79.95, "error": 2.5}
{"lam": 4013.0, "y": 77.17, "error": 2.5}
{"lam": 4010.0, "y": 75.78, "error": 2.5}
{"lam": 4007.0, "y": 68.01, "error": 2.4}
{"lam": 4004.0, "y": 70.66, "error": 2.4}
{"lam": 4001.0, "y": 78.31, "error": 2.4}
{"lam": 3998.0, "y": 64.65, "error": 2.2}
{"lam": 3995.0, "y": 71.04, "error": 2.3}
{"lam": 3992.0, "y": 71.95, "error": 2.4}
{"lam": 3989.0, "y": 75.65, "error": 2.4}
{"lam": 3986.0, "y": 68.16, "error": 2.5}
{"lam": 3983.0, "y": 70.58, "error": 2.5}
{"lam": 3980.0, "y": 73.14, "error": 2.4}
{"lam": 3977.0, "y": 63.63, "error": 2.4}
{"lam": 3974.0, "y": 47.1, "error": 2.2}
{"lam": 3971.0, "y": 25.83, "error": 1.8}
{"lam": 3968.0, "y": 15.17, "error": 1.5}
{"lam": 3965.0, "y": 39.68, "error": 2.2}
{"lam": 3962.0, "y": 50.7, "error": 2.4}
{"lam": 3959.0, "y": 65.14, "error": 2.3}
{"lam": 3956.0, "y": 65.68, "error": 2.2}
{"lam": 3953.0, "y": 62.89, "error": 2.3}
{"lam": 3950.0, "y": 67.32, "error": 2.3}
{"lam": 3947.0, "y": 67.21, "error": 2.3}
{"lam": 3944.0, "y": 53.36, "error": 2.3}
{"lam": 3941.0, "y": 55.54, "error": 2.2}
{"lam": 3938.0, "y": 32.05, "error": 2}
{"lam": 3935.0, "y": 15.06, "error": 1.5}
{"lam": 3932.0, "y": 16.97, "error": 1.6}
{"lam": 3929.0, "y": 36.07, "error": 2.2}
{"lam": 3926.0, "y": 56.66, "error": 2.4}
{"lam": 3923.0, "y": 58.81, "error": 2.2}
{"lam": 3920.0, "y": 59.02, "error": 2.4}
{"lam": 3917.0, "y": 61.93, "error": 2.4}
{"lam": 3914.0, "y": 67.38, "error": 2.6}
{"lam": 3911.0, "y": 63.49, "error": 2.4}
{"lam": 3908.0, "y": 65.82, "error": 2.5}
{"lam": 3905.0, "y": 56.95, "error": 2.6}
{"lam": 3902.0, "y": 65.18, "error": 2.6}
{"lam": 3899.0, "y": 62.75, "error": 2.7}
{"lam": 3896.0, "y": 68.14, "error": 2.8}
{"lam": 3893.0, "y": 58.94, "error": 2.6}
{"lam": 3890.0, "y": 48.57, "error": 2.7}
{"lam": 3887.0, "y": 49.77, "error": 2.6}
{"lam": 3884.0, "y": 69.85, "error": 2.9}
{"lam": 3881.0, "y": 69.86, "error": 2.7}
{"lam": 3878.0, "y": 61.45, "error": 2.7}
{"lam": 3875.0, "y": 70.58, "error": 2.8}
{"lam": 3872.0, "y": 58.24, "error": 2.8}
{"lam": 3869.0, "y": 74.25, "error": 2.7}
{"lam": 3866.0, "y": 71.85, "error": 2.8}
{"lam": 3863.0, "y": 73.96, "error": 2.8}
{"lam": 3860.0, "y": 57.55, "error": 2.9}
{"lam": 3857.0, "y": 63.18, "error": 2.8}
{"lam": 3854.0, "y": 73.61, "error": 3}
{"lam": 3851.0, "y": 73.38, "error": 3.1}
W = 1.39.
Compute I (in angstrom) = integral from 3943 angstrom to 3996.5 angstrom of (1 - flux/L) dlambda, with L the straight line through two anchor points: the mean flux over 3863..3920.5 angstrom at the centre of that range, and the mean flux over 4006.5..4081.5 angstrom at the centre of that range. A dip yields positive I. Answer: 8.5 angstrom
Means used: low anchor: 63.7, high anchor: 75.4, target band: 58.6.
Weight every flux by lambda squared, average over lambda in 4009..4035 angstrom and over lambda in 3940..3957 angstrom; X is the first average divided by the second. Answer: 1.27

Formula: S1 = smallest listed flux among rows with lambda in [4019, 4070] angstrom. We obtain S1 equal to 63.68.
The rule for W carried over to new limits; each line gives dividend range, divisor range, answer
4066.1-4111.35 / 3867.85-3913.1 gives 1.30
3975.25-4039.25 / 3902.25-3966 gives 1.42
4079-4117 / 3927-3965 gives 1.64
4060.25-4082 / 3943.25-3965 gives 1.29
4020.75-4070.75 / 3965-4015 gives 1.23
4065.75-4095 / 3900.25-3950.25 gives 1.58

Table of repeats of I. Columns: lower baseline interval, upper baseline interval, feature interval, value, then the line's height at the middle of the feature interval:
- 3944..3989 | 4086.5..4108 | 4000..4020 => -4.3 angstrom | 61.6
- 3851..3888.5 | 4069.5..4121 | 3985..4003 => -0.2 angstrom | 71.1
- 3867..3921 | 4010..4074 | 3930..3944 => 7.2 angstrom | 66.7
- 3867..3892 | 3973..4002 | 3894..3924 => 0.7 angstrom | 64.5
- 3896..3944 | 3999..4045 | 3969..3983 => 2.6 angstrom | 65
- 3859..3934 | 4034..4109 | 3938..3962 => 1.7 angstrom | 64.3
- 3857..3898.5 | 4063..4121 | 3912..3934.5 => 5.6 angstrom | 66.2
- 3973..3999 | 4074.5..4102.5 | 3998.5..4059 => -4.2 angstrom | 70.8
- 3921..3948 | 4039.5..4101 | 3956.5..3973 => 2.9 angstrom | 50.5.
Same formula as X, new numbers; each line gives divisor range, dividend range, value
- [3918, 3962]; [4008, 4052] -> 1.57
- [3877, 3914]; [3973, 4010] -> 1.17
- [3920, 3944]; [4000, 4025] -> 1.92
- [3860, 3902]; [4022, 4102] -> 1.29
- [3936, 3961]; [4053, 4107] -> 1.36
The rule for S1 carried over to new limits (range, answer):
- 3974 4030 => 47.1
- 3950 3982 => 15.17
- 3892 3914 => 56.95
